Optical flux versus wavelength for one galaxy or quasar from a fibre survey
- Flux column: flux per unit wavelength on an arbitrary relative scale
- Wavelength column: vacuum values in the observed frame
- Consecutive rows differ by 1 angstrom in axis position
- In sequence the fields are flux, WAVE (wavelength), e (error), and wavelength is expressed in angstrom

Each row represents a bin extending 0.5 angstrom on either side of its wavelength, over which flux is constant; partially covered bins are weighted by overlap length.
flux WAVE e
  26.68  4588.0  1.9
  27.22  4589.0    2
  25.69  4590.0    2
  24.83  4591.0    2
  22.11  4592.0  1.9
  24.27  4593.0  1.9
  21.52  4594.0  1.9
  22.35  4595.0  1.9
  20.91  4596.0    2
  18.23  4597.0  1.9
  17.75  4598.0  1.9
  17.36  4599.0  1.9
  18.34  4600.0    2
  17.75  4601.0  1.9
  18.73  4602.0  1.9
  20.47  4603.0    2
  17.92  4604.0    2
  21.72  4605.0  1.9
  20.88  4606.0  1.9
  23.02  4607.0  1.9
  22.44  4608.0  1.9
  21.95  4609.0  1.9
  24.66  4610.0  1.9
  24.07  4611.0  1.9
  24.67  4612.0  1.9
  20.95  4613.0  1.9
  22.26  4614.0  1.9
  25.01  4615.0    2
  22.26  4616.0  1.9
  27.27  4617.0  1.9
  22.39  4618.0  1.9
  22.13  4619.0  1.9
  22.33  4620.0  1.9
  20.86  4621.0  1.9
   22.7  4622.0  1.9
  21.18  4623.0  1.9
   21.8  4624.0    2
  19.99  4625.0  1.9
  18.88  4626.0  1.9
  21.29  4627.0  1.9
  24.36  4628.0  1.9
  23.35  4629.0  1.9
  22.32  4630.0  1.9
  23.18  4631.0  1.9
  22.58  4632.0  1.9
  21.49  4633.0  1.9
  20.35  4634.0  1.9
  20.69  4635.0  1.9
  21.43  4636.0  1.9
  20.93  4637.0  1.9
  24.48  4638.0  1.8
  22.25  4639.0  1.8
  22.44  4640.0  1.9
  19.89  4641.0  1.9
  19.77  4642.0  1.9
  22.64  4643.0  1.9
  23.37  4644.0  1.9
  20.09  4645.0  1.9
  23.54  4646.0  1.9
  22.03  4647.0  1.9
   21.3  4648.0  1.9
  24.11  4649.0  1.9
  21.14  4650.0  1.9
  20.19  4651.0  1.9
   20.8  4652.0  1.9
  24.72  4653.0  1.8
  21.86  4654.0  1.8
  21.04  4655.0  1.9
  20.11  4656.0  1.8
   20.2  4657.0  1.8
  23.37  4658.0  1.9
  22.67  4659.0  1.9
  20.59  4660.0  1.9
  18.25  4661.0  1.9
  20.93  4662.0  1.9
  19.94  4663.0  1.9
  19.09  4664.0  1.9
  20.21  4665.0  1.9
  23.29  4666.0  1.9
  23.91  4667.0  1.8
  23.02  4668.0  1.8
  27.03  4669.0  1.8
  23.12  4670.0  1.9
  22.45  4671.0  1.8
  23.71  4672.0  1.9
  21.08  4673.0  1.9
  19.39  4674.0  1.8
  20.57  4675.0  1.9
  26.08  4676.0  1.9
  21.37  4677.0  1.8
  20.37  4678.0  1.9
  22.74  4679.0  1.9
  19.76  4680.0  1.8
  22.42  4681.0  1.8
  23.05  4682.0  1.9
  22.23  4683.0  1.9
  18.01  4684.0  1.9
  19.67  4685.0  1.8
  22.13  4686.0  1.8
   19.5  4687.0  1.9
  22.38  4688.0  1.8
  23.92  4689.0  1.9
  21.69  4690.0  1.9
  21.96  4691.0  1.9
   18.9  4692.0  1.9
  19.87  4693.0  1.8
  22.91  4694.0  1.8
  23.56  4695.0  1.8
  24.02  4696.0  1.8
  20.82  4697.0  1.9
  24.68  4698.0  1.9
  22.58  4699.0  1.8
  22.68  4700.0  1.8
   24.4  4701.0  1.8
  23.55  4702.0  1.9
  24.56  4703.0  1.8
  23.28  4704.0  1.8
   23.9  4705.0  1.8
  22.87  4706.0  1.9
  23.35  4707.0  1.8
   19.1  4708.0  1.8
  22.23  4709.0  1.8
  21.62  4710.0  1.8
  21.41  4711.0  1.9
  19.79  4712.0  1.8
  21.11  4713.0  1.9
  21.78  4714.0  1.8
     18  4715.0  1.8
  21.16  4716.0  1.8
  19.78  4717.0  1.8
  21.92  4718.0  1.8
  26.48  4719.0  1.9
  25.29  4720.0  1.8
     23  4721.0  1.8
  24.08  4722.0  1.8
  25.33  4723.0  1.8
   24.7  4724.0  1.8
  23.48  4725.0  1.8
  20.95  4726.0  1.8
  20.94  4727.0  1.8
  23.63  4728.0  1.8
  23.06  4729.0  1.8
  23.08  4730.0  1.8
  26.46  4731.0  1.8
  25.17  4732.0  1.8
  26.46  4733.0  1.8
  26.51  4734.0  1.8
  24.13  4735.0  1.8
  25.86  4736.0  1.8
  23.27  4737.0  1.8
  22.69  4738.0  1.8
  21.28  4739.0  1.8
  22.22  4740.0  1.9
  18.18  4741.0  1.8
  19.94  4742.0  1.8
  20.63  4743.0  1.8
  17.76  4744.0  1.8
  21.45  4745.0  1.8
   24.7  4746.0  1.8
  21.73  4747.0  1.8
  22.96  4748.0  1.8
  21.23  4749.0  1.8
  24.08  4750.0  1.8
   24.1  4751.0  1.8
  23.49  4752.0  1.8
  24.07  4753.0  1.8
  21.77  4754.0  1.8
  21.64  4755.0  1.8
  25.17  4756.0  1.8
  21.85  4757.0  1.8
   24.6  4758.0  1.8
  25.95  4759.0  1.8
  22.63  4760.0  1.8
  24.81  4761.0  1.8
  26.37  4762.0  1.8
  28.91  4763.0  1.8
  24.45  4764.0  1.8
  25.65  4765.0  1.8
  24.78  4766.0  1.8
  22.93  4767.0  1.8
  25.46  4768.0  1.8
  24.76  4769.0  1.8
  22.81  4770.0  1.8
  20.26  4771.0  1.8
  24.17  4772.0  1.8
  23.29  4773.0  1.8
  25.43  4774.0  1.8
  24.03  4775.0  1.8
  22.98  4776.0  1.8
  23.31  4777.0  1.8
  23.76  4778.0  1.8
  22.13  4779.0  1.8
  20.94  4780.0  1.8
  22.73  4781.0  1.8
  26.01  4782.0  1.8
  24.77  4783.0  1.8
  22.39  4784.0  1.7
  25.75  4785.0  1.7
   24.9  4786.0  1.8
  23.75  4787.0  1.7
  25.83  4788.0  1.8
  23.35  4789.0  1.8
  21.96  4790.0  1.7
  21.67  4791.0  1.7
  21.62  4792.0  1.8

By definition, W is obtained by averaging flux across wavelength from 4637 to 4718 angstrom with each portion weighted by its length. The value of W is 21.8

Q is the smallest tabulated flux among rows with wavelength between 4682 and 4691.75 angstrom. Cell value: 18.01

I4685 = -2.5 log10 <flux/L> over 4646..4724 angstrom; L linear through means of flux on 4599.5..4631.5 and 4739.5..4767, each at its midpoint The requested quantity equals 0.02 mag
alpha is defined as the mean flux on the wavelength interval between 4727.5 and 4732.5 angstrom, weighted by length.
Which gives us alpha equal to 24.3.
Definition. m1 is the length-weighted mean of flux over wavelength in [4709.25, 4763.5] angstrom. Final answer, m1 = 23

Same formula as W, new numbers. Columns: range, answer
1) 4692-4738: 23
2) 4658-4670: 21.8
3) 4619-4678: 21.8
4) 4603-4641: 22.2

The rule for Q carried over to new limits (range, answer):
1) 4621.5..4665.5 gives 18.25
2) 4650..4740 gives 18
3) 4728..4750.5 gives 17.76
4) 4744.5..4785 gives 20.26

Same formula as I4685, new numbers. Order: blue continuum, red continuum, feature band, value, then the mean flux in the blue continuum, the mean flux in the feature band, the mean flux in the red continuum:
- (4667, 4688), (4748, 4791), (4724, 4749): 0.018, 21.9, 22.8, 23.9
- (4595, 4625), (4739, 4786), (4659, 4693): 0.033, 21.4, 21.6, 23.3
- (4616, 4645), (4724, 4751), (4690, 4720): 0.018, 22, 22.2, 22.8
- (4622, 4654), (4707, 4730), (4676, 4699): 0.017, 21.8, 21.8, 22.3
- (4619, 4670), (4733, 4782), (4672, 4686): 0.042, 21.8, 21.4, 23.3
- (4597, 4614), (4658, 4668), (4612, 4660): -0.051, 20.8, 22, 21.2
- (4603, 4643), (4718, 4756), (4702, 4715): 0.043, 22.1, 22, 23.1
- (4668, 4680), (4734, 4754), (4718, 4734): -0.081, 22.4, 24.1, 22.4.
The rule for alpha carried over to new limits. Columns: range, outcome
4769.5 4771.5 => 21.5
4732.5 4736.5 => 25.7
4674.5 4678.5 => 22.1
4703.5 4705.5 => 23.6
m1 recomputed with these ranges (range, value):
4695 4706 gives 23.4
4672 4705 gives 22.1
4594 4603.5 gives 19.2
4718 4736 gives 24.3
